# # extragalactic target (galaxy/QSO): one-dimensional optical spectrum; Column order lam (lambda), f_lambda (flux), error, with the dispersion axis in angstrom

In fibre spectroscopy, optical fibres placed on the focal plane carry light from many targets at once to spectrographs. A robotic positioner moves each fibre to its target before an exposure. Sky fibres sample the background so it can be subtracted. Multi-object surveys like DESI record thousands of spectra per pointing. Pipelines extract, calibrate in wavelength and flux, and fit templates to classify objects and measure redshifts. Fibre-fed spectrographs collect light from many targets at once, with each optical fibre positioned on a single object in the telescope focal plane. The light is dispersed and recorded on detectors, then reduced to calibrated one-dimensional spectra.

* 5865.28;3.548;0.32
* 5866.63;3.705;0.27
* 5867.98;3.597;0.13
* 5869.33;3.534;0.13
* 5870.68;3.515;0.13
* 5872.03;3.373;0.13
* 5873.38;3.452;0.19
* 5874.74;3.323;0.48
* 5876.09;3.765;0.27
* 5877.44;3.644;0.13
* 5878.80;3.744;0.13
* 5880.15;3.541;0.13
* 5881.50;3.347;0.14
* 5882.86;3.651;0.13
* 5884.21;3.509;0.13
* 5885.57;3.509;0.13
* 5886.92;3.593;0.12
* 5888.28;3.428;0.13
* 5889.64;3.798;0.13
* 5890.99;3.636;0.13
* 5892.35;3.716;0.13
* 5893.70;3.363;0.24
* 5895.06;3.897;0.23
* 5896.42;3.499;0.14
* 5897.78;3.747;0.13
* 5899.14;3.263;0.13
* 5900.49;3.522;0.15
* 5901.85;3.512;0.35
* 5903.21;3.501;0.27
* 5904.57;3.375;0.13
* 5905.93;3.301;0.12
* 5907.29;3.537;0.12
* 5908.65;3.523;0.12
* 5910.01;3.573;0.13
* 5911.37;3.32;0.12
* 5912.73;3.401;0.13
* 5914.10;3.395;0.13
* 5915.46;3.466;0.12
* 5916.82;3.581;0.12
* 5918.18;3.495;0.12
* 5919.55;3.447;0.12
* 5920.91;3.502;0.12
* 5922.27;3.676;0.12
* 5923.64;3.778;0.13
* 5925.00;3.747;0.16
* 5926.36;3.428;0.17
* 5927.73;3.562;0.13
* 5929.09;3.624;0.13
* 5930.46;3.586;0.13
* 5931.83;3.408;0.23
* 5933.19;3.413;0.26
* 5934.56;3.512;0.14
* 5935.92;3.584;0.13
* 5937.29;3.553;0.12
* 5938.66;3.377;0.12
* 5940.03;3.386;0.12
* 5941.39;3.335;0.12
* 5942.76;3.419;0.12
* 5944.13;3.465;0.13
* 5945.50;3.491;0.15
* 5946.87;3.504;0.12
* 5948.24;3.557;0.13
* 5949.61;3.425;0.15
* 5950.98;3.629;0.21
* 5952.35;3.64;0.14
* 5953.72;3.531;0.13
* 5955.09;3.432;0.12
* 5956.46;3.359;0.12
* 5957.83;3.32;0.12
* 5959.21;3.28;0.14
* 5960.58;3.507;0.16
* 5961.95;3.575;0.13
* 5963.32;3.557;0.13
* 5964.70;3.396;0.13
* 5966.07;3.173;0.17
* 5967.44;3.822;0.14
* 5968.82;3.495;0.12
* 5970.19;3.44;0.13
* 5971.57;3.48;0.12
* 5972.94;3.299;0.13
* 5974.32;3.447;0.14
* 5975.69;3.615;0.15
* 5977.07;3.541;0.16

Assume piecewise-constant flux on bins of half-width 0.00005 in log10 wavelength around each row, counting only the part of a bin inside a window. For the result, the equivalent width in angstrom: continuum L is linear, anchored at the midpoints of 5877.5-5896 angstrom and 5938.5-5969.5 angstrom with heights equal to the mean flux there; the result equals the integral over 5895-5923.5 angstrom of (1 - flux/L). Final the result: 0.43 angstrom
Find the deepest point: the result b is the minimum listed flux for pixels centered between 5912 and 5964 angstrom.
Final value 3.28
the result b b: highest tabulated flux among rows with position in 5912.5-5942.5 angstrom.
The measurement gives 3.778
